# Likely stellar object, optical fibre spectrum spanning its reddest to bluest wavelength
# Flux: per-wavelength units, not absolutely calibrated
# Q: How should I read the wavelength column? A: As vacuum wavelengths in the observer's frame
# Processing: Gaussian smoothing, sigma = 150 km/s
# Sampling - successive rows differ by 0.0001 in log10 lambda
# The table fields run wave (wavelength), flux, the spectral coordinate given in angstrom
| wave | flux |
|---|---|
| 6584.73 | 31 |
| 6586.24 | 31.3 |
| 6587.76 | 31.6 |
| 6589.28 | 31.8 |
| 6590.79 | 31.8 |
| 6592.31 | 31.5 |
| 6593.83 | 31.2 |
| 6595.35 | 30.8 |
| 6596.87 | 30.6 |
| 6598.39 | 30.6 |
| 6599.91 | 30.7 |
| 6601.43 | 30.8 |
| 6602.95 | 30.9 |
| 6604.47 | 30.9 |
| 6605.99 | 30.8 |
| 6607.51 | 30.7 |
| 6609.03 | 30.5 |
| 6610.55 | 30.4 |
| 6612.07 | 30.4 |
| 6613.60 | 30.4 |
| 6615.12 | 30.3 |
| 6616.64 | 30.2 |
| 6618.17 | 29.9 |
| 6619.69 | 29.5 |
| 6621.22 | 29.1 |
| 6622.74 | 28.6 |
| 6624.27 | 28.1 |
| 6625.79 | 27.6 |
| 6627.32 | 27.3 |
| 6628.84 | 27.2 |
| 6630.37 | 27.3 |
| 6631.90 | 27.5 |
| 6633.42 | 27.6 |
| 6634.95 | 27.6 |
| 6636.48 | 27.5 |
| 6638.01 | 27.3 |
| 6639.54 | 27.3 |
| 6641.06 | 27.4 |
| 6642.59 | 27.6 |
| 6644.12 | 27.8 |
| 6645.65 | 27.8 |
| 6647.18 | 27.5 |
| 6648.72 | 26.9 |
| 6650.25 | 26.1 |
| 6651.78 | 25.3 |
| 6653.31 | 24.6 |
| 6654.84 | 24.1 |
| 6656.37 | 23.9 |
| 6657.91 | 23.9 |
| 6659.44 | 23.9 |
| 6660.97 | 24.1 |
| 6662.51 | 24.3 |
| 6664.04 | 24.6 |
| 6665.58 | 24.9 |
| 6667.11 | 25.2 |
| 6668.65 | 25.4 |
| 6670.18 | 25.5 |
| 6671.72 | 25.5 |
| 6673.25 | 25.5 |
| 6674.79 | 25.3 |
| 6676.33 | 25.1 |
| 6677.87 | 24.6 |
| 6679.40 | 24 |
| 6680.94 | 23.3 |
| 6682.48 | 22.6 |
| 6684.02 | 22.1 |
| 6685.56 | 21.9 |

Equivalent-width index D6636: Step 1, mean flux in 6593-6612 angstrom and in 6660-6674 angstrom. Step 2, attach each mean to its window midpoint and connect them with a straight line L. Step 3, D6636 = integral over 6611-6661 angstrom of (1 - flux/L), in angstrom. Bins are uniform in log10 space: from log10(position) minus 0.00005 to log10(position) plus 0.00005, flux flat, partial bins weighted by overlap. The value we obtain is 0.7 angstrom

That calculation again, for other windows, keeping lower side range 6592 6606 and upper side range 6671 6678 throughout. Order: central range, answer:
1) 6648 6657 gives 0.6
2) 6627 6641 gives 0.4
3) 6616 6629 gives 0.2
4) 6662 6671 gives 0.3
